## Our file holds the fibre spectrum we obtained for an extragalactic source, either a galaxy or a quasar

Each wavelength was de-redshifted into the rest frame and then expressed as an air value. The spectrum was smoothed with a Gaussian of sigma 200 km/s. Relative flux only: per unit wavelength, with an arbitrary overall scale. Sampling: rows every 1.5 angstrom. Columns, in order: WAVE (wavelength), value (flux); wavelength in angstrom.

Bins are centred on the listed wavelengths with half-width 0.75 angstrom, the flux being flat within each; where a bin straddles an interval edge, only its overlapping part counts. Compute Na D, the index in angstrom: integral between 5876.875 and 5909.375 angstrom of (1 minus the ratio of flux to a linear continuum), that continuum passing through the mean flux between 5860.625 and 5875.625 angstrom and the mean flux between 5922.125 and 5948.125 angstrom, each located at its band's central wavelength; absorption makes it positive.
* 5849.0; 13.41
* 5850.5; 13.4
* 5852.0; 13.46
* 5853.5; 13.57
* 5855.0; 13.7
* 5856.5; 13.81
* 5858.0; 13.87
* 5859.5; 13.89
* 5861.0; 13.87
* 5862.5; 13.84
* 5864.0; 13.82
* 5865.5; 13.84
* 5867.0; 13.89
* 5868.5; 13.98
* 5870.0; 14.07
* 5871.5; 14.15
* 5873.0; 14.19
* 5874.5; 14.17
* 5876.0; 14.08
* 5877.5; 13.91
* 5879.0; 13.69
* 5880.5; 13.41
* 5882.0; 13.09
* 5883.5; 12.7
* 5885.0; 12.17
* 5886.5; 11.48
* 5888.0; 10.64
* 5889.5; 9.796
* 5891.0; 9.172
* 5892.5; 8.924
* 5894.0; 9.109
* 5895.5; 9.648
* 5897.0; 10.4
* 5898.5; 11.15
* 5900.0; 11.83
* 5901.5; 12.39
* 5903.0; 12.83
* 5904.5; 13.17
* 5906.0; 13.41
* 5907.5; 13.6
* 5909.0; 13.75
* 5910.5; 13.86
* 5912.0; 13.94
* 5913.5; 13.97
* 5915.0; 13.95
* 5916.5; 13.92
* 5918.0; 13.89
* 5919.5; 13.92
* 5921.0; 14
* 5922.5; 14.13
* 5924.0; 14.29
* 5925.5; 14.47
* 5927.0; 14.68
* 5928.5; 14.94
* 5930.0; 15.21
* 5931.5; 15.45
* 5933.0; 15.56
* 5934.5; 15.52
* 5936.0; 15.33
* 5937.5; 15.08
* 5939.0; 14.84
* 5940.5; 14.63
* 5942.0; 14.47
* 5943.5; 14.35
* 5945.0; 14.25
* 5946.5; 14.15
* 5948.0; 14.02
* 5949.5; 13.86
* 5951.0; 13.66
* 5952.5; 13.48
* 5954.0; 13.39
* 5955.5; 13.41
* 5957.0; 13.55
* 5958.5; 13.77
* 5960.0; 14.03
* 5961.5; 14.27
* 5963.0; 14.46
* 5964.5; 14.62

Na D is 5.6 angstrom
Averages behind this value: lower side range 14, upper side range 14.8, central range 11.8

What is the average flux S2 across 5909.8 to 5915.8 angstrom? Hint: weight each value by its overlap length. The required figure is 13.9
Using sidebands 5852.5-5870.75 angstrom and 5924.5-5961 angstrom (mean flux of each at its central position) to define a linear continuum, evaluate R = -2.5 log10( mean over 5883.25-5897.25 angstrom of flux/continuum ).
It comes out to 0.33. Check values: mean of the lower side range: 13.8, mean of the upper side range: 14.4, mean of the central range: 10.3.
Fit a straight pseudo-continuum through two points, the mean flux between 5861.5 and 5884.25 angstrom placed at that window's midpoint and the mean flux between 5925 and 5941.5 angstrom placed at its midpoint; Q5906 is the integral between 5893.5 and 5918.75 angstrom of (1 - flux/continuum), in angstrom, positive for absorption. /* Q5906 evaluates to 3.2 angstrom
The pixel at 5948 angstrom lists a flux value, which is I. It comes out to 14.02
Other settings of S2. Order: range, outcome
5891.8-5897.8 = 9.54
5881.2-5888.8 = 12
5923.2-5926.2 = 14.4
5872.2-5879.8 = 14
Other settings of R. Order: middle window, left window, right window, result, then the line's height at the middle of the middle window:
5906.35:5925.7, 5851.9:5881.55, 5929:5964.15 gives 0.02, 14.2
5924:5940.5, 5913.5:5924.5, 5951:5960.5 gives -0.09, 13.9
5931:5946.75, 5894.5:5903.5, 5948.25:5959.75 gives -0.15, 13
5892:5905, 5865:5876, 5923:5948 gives 0.29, 14.4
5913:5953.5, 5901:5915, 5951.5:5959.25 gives -0.07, 13.5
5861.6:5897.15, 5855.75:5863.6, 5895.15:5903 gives 0.02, 12.6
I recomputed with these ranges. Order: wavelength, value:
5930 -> 15.21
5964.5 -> 14.62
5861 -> 13.87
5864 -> 13.82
